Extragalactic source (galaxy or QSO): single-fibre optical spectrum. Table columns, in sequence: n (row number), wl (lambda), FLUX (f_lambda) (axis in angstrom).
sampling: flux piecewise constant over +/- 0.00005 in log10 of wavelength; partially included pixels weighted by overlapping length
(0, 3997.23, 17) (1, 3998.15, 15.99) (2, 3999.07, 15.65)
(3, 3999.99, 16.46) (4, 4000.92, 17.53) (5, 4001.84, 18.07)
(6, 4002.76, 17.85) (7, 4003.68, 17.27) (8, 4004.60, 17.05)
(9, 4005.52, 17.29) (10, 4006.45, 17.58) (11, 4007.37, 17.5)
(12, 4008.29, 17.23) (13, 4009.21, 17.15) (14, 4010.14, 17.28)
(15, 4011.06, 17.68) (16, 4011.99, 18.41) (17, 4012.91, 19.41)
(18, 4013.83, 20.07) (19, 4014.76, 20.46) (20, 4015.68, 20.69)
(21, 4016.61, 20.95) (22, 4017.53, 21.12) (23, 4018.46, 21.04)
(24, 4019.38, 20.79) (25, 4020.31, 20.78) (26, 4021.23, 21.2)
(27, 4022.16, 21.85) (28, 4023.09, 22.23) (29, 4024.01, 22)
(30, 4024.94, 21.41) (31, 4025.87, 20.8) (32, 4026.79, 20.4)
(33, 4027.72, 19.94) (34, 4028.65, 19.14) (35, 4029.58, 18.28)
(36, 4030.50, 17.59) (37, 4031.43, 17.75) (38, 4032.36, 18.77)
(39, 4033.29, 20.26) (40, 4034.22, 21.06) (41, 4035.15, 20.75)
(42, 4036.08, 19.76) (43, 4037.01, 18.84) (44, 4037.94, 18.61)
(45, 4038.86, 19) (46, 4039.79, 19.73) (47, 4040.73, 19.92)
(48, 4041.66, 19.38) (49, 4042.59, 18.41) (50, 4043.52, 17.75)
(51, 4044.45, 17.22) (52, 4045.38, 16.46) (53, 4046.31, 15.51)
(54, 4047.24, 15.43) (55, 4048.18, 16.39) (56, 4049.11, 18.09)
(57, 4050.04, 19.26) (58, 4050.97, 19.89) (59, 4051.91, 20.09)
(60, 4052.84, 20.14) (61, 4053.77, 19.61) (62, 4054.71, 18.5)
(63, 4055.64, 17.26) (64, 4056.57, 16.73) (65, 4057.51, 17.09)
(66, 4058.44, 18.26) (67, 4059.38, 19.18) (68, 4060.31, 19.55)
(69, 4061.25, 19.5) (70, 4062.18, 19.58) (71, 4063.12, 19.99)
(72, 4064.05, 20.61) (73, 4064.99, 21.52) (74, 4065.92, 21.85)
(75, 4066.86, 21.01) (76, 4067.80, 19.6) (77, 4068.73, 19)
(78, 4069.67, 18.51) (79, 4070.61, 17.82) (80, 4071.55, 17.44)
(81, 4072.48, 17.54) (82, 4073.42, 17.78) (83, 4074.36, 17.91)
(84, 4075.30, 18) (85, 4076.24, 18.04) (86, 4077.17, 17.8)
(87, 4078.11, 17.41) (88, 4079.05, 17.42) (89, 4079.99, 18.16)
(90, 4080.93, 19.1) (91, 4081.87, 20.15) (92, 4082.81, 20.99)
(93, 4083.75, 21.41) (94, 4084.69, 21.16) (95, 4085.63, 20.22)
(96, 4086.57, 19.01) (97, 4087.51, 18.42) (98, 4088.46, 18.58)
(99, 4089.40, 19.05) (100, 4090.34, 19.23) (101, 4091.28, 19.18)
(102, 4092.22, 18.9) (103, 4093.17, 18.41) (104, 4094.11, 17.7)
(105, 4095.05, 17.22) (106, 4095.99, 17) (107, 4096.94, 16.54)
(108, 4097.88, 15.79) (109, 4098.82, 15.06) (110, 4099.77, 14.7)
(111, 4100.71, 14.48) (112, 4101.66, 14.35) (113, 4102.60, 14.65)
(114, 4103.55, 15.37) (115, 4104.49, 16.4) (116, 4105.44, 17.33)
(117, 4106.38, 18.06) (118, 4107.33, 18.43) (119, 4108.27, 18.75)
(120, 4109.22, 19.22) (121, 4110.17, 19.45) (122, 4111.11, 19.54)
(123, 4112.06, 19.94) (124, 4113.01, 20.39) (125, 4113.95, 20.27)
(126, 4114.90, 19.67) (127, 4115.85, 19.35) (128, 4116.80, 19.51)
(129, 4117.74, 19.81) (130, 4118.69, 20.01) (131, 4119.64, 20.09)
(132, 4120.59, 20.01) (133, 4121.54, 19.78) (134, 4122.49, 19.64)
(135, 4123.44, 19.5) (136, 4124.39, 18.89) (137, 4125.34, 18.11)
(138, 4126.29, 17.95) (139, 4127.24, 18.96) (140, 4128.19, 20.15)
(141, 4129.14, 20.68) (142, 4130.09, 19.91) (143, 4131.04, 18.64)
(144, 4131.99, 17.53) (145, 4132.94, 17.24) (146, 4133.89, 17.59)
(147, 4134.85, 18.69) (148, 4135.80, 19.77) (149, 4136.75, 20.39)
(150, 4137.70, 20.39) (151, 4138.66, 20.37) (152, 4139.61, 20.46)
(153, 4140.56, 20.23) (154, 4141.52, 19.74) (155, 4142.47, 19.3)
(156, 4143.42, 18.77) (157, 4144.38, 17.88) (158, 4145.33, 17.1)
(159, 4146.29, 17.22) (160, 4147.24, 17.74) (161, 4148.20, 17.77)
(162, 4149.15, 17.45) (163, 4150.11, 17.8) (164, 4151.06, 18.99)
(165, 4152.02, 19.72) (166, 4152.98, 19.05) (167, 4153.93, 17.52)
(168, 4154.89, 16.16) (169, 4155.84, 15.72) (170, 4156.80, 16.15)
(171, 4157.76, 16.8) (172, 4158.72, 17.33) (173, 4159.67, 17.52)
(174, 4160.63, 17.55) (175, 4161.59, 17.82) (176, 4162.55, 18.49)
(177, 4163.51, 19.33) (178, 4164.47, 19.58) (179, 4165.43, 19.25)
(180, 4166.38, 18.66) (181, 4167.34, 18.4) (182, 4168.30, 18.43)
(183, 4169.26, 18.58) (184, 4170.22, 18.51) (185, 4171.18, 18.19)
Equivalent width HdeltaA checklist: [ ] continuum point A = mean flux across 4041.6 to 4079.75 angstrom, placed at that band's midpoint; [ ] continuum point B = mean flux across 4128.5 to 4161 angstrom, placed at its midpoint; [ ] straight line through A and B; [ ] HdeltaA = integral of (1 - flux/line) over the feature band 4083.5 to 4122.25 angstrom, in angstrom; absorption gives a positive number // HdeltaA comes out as 0.2 angstrom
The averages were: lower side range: 18.5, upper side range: 18.4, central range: 18.3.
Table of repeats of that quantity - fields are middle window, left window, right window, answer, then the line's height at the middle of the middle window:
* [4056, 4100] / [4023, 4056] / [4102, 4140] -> 0.9 angstrom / 19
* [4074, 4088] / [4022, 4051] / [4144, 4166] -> -0.3 angstrom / 18.6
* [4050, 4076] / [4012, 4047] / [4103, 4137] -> 0.5 angstrom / 19.4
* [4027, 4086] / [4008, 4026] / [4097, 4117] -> 0.4 angstrom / 19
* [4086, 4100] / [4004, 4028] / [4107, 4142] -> 1.3 angstrom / 19.5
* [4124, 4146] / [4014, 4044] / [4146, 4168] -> -0.9 angstrom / 18.3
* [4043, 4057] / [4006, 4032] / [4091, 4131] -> 1.0 angstrom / 19.2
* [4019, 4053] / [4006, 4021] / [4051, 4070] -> 0.1 angstrom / 19.3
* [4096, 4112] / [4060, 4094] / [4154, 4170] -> 1.6 angstrom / 18.7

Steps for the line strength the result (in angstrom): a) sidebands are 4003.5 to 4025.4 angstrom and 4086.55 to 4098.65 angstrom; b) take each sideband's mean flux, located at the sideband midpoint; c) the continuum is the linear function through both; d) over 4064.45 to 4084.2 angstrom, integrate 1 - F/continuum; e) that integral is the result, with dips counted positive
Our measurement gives -0.7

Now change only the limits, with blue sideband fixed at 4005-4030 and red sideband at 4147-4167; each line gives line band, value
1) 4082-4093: -0.5 angstrom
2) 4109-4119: -0.7 angstrom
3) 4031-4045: 0.2 angstrom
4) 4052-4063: 0.3 angstrom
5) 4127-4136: -0.3 angstrom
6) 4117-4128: -0.6 angstrom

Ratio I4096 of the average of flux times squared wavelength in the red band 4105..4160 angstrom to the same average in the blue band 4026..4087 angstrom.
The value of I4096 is 1.0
